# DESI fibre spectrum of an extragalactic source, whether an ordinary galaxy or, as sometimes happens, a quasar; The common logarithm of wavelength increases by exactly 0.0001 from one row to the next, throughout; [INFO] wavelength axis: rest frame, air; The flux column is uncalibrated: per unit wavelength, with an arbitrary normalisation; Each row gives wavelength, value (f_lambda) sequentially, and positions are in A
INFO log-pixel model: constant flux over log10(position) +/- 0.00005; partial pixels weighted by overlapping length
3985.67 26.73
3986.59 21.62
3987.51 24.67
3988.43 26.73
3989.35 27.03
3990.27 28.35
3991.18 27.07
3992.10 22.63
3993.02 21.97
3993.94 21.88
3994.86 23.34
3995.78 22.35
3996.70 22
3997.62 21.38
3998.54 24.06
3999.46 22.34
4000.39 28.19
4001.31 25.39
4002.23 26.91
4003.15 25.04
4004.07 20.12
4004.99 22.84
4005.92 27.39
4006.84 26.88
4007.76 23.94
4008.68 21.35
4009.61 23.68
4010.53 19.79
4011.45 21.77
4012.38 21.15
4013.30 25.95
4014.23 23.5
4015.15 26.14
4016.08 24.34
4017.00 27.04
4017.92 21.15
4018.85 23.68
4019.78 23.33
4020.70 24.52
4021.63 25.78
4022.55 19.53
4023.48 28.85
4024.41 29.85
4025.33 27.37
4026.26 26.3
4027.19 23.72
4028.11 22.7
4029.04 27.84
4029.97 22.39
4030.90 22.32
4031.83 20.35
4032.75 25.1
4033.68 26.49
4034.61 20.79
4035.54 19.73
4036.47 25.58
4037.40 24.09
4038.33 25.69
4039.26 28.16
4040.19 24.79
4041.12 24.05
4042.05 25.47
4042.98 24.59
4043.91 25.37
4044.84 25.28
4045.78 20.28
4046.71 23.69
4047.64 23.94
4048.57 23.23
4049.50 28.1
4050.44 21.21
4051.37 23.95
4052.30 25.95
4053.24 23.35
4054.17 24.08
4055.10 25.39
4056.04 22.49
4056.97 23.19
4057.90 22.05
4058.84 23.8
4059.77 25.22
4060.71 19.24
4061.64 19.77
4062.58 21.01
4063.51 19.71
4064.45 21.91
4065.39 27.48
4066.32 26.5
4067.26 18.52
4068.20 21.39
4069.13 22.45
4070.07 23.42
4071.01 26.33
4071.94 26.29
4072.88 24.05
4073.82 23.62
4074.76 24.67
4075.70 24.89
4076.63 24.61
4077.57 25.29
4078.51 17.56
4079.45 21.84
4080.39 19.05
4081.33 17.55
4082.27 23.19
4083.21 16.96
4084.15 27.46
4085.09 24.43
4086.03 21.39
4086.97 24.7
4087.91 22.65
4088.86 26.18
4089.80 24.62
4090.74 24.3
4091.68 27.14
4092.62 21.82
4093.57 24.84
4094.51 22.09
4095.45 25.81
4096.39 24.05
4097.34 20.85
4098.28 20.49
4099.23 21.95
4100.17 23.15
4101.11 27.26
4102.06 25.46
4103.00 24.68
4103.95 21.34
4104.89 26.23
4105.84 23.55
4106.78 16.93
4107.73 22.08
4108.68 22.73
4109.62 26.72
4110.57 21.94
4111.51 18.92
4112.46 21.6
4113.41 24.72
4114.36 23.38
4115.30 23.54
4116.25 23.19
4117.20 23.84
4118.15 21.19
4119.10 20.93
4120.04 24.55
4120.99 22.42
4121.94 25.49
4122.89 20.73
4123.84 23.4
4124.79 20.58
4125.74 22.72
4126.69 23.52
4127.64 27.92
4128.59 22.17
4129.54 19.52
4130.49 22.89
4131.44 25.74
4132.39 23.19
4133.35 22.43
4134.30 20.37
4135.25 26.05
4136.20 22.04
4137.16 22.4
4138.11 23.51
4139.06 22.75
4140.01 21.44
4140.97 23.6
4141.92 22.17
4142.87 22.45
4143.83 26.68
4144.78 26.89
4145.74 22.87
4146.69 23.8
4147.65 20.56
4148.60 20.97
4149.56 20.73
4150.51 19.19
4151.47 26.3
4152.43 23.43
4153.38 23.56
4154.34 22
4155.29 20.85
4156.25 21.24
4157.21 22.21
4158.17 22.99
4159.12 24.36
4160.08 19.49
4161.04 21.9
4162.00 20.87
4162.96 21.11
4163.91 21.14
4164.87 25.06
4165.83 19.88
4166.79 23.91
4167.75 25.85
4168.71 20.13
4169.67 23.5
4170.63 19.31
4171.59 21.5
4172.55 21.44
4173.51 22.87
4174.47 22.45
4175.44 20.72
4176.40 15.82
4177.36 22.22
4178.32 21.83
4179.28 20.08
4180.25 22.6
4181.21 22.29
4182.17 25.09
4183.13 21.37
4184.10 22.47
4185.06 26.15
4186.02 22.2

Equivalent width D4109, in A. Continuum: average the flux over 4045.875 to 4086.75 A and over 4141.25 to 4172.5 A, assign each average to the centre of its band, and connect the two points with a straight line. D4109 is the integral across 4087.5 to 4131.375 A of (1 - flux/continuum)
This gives -0.9 A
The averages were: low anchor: 23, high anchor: 22.4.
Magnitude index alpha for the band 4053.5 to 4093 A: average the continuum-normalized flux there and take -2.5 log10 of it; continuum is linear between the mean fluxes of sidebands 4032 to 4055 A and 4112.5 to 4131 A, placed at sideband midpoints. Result 0.03 mag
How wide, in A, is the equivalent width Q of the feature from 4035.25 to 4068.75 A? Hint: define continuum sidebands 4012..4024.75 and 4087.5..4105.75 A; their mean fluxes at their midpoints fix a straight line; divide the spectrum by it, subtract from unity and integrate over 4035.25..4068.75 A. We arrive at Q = 1.0 A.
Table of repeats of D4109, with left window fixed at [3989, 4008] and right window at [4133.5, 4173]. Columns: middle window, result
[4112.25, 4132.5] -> -0.22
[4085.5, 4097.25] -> -0.42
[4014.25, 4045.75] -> -0.78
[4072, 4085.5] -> 0.43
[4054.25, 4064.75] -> 0.60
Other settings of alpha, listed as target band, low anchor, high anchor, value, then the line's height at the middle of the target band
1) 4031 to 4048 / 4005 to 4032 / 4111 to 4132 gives 0.00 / 24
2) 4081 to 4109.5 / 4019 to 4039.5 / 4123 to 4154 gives 0.01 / 23.6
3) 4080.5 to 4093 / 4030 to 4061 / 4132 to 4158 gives 0.01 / 23.4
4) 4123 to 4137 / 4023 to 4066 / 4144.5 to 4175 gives -0.01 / 22.7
